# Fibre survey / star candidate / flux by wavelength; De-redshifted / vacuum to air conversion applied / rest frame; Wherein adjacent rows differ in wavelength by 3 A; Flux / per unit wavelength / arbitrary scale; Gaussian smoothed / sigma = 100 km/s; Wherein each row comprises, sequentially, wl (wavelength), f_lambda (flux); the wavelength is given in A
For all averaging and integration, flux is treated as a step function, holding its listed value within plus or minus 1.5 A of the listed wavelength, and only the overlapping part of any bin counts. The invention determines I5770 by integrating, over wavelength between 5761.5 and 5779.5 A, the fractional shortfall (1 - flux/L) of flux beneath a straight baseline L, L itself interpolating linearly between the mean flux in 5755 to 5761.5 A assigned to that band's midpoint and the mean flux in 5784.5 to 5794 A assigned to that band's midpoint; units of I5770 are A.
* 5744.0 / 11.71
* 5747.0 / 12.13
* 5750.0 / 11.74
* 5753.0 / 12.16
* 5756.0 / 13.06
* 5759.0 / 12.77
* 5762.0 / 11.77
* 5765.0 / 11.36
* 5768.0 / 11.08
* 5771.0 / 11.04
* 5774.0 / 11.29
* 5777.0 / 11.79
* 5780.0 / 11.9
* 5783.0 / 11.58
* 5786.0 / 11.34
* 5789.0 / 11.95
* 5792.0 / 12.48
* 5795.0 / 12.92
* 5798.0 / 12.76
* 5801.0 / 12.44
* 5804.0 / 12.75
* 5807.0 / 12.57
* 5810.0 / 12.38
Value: 1.50 A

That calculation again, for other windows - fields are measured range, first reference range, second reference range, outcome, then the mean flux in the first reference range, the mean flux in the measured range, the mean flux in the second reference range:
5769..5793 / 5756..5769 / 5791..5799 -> 1.4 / 11.9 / 11.6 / 12.7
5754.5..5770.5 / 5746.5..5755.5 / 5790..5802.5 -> 0.4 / 12.1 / 11.9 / 12.6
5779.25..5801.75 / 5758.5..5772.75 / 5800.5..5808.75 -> 0.1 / 11.5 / 12.2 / 12.6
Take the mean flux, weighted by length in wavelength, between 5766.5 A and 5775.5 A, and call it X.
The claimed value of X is 11.1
